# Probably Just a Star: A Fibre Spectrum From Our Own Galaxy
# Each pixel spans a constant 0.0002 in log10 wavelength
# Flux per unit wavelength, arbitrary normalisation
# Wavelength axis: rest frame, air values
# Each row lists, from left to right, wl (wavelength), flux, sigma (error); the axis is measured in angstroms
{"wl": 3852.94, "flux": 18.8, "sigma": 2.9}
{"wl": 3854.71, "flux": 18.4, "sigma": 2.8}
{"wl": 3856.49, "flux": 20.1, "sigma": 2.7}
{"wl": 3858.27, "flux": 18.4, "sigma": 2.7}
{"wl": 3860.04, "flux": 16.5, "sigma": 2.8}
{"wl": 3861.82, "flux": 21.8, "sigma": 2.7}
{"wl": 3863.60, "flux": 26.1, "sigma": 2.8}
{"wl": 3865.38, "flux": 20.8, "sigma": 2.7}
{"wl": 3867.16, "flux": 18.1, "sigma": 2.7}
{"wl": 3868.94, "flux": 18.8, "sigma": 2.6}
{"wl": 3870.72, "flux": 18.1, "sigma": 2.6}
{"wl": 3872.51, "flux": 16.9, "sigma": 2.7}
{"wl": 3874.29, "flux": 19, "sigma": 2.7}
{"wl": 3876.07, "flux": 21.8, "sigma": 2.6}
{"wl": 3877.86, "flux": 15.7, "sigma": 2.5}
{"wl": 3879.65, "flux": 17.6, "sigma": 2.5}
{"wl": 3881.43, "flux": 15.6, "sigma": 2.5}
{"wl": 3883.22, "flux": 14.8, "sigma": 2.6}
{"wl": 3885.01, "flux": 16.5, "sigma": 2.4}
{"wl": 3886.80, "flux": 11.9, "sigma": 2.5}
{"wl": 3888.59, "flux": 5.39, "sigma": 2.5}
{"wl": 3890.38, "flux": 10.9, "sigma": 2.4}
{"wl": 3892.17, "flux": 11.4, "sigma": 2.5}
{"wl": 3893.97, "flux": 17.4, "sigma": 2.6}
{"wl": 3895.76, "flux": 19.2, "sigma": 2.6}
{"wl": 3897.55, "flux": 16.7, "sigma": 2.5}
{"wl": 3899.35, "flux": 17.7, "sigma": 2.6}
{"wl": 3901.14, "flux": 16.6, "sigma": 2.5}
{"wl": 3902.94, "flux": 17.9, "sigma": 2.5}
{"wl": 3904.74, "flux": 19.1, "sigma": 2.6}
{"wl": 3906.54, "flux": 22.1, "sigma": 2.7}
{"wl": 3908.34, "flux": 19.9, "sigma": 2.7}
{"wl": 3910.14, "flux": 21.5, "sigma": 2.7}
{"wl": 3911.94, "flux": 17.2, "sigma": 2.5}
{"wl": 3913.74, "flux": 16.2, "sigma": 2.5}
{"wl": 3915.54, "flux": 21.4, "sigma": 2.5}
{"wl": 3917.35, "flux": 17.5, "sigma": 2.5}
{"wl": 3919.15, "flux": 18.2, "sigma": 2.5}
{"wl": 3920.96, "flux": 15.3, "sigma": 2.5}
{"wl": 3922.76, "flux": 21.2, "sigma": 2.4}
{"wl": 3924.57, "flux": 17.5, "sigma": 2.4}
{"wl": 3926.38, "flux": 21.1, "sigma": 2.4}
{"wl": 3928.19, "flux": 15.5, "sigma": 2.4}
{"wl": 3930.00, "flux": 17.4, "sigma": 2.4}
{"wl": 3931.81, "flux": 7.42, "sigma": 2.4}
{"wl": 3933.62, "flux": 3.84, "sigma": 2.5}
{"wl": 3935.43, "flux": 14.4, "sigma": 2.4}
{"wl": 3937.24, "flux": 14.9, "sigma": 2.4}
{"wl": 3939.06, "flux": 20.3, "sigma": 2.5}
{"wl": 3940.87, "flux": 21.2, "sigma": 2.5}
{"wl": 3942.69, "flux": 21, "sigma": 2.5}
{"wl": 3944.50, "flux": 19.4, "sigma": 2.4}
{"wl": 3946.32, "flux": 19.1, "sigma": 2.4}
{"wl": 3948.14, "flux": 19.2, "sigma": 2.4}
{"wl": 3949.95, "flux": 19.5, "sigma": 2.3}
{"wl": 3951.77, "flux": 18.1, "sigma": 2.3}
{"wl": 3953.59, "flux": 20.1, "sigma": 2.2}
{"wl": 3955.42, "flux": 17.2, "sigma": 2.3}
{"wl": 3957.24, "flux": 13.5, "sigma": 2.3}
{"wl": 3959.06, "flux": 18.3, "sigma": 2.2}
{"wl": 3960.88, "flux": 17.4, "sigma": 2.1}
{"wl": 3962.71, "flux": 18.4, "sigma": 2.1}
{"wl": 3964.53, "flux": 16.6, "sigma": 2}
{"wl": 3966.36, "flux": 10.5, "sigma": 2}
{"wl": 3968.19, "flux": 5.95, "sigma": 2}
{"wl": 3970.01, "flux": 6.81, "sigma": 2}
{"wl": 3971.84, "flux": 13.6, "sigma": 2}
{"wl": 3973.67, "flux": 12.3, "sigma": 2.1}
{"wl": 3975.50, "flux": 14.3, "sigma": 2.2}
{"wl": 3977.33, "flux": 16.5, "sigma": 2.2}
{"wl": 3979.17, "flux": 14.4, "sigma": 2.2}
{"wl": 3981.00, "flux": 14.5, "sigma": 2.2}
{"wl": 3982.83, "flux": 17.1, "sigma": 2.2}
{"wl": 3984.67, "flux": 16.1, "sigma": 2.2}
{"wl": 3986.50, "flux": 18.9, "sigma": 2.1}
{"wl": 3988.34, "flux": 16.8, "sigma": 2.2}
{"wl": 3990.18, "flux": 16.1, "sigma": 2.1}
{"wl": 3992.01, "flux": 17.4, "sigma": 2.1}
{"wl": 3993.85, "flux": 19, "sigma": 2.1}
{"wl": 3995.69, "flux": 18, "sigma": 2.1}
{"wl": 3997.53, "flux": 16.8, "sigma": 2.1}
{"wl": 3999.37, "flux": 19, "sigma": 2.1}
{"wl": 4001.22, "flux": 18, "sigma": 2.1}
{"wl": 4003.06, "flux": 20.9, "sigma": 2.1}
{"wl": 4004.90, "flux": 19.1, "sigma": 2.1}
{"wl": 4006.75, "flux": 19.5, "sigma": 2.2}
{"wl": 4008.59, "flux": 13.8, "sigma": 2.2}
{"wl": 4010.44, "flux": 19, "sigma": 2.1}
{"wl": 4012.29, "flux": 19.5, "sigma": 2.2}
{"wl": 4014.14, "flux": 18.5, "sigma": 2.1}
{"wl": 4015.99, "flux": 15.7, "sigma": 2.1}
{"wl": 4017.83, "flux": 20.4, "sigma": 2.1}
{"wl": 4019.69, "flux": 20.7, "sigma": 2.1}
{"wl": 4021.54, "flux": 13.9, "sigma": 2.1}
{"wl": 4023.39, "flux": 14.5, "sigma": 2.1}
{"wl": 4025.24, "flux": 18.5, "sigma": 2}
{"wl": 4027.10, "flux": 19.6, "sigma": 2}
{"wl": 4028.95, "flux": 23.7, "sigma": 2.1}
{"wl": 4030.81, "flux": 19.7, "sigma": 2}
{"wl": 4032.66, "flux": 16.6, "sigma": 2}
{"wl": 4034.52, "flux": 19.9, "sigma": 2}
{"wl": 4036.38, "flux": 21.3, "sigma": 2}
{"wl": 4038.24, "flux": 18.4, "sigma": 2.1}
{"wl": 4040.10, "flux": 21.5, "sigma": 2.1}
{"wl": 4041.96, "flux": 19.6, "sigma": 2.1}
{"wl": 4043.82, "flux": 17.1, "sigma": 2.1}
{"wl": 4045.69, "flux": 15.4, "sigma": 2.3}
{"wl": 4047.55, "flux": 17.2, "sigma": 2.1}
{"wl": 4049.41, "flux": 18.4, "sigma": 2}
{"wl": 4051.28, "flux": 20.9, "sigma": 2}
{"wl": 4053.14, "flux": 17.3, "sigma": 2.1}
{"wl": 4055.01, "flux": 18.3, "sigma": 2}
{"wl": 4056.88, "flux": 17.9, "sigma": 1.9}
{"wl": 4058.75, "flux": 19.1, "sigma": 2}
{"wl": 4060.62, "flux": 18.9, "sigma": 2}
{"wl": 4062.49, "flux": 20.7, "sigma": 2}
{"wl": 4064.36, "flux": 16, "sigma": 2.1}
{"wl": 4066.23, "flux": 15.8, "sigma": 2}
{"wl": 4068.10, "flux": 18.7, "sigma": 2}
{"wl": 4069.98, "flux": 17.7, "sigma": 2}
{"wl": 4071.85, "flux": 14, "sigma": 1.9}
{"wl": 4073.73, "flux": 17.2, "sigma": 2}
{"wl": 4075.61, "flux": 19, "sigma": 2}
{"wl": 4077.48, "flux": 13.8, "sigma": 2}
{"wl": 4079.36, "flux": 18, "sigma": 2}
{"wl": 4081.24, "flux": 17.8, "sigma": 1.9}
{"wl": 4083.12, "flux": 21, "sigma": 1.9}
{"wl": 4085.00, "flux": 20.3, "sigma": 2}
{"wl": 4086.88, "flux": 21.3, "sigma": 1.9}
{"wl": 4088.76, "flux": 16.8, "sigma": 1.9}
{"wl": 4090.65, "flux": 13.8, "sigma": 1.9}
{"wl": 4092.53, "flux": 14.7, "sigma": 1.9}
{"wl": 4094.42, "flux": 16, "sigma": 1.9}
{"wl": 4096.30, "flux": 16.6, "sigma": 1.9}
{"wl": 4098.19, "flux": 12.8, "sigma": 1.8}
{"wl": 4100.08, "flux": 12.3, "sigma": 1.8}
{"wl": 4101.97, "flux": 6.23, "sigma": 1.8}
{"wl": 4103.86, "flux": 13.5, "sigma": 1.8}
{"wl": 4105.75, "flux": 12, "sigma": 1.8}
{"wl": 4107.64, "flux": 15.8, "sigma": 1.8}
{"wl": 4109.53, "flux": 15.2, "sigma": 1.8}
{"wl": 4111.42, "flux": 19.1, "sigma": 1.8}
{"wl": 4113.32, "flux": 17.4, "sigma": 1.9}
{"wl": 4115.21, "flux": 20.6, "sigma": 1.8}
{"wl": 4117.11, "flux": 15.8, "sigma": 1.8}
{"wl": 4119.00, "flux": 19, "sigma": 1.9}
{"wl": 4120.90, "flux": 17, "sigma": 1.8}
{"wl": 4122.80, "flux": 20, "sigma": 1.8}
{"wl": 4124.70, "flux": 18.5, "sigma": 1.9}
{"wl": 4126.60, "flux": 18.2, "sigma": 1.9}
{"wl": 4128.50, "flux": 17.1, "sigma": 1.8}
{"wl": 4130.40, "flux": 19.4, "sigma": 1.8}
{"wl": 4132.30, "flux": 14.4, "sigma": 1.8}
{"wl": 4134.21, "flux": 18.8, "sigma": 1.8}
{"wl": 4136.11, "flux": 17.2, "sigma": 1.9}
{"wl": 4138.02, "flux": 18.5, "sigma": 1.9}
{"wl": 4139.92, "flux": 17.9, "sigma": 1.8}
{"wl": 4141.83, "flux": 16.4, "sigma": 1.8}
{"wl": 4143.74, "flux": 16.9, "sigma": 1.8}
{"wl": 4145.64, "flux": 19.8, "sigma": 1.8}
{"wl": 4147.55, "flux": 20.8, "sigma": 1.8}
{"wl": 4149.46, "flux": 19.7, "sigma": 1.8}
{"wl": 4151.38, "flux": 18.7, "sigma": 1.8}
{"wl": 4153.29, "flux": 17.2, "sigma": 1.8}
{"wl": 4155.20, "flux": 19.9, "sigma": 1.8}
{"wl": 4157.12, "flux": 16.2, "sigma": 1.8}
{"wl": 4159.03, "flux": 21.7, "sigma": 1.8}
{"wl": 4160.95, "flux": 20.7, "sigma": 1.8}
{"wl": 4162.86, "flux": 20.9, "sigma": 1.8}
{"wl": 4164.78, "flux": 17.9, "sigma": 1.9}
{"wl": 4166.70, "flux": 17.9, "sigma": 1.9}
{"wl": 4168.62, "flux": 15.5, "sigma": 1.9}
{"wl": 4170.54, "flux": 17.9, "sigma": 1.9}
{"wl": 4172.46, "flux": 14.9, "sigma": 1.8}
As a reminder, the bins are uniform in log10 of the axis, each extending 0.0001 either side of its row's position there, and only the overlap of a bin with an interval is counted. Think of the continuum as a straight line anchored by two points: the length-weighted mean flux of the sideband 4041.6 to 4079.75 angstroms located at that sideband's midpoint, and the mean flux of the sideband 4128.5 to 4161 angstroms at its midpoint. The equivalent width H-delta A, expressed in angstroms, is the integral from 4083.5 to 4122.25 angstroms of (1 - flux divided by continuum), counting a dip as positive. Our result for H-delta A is 4.5 angstroms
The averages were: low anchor 17.6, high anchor 18.4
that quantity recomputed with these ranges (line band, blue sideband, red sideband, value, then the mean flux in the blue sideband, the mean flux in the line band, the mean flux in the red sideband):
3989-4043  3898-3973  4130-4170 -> -3.6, 16.8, 18.6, 18.4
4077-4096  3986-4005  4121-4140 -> 0.6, 18.1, 17.4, 18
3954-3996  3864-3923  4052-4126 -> 4.6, 17.3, 15.2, 16.8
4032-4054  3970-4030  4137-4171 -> -1.3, 17.2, 18.7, 18.6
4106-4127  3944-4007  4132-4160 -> 0.4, 16.5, 17.7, 18.4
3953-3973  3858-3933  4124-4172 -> 3.8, 17.3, 14.3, 18.3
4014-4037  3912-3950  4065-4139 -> -2.4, 17.2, 18.7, 16.7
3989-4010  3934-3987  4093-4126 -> -2.6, 16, 18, 15.8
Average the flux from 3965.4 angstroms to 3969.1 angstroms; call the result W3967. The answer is 8.32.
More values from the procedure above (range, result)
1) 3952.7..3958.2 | 16.9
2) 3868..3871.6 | 18.5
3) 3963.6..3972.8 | 10.7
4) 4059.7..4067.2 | 17.9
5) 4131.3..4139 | 17.2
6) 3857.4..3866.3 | 20.7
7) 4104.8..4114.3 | 15.9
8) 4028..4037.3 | 20.2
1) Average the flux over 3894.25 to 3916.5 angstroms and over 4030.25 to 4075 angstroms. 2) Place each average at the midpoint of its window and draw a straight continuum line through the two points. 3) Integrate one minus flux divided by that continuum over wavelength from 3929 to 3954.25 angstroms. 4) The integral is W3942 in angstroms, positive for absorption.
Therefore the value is 2.4 angstroms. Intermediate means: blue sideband 18.8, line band 16.8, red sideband 18.2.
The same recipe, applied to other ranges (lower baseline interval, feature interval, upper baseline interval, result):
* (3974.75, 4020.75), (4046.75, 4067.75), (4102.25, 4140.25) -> -1.1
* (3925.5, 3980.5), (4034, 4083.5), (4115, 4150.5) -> -3.0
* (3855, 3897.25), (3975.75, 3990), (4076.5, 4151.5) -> 0.7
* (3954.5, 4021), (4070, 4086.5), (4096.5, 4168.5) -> -0.8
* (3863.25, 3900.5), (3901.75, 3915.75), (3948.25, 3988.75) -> -2.7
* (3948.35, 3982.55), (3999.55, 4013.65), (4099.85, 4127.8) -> -3.0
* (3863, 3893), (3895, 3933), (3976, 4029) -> -2.5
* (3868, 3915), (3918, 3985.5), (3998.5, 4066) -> 6.3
